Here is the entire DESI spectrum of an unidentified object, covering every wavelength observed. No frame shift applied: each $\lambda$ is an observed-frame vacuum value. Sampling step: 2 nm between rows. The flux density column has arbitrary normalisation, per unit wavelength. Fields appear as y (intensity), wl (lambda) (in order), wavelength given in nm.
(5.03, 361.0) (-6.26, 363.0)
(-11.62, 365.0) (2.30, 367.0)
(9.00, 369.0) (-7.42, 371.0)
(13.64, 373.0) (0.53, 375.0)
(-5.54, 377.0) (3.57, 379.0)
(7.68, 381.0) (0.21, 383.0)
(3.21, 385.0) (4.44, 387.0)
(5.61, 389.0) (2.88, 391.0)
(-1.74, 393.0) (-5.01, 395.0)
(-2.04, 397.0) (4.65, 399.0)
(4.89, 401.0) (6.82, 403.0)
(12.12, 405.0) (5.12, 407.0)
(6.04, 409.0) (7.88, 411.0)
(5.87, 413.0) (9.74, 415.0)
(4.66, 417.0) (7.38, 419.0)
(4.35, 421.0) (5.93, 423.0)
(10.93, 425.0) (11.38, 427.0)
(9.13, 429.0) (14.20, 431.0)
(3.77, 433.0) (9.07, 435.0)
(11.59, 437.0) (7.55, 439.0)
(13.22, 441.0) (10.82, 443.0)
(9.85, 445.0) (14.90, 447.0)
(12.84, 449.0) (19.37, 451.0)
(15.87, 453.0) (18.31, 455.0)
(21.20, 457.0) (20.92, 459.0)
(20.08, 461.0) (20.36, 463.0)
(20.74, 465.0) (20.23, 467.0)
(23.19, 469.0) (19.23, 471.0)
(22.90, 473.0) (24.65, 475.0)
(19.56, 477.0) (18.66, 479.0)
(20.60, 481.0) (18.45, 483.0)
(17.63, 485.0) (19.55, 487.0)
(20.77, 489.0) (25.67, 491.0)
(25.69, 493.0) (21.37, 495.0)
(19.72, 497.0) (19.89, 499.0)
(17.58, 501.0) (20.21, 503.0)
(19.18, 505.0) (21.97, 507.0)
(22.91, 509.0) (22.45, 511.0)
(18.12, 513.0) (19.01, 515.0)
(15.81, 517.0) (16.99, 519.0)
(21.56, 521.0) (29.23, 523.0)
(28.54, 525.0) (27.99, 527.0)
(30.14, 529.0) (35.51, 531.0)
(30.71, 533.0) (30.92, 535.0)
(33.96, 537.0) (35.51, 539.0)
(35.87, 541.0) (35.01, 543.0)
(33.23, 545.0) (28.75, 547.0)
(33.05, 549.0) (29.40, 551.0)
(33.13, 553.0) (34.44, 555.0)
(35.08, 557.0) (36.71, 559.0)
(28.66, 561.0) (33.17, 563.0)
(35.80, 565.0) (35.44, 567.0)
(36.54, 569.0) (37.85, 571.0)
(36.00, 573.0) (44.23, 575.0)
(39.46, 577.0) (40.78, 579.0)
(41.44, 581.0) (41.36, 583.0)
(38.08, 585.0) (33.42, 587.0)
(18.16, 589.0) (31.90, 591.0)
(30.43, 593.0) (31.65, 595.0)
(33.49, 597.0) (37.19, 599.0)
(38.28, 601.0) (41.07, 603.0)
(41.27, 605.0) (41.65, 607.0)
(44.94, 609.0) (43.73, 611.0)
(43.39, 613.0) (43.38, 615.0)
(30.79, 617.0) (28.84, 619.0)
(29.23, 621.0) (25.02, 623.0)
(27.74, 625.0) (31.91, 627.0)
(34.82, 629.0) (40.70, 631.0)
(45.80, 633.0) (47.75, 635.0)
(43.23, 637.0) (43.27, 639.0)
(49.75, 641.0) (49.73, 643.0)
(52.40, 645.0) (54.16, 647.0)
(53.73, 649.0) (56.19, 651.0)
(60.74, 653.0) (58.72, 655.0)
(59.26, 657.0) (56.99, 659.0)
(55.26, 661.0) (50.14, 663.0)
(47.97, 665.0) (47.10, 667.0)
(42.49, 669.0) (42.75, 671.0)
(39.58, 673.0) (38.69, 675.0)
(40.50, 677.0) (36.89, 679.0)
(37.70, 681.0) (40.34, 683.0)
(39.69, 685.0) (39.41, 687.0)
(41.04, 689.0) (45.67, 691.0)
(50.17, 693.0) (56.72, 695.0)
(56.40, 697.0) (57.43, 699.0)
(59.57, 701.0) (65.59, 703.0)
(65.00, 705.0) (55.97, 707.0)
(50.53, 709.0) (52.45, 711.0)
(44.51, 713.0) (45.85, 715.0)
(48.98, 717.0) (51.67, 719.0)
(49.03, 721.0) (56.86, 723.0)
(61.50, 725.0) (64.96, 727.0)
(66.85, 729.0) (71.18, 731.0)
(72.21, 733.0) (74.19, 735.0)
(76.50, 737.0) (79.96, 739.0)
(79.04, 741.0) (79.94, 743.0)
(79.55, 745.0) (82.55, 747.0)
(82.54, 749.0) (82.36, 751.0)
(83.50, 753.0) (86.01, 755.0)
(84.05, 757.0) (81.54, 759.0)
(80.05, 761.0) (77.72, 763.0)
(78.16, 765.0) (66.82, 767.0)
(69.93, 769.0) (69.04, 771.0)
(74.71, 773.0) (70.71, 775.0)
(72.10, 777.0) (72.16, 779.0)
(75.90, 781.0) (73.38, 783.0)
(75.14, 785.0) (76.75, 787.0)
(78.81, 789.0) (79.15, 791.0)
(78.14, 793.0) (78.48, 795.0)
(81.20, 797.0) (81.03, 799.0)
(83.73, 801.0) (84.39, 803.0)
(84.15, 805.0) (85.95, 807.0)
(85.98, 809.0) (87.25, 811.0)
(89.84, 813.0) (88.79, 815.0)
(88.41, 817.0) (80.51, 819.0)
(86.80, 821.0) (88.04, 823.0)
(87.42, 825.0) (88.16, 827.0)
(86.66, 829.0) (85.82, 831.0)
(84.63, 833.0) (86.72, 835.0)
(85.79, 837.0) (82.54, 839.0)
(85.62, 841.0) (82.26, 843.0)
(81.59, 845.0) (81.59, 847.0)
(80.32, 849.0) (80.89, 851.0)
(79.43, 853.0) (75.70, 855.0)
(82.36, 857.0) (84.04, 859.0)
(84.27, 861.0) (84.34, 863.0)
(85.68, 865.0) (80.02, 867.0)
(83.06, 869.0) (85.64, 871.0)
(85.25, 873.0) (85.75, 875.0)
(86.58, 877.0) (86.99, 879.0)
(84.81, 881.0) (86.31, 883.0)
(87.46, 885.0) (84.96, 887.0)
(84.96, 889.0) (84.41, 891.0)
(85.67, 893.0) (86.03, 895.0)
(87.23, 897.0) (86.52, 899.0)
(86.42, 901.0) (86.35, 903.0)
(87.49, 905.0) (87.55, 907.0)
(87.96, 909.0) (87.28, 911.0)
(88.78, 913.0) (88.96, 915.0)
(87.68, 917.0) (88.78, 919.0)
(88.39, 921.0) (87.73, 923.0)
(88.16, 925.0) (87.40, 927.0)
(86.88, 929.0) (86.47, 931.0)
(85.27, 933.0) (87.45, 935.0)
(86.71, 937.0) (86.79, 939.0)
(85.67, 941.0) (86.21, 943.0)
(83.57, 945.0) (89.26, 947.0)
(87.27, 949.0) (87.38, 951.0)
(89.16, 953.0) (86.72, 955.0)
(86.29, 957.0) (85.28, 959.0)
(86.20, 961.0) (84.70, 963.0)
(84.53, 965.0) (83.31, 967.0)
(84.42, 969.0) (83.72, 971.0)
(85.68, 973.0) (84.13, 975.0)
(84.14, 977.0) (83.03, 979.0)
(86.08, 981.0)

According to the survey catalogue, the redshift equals 0.000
